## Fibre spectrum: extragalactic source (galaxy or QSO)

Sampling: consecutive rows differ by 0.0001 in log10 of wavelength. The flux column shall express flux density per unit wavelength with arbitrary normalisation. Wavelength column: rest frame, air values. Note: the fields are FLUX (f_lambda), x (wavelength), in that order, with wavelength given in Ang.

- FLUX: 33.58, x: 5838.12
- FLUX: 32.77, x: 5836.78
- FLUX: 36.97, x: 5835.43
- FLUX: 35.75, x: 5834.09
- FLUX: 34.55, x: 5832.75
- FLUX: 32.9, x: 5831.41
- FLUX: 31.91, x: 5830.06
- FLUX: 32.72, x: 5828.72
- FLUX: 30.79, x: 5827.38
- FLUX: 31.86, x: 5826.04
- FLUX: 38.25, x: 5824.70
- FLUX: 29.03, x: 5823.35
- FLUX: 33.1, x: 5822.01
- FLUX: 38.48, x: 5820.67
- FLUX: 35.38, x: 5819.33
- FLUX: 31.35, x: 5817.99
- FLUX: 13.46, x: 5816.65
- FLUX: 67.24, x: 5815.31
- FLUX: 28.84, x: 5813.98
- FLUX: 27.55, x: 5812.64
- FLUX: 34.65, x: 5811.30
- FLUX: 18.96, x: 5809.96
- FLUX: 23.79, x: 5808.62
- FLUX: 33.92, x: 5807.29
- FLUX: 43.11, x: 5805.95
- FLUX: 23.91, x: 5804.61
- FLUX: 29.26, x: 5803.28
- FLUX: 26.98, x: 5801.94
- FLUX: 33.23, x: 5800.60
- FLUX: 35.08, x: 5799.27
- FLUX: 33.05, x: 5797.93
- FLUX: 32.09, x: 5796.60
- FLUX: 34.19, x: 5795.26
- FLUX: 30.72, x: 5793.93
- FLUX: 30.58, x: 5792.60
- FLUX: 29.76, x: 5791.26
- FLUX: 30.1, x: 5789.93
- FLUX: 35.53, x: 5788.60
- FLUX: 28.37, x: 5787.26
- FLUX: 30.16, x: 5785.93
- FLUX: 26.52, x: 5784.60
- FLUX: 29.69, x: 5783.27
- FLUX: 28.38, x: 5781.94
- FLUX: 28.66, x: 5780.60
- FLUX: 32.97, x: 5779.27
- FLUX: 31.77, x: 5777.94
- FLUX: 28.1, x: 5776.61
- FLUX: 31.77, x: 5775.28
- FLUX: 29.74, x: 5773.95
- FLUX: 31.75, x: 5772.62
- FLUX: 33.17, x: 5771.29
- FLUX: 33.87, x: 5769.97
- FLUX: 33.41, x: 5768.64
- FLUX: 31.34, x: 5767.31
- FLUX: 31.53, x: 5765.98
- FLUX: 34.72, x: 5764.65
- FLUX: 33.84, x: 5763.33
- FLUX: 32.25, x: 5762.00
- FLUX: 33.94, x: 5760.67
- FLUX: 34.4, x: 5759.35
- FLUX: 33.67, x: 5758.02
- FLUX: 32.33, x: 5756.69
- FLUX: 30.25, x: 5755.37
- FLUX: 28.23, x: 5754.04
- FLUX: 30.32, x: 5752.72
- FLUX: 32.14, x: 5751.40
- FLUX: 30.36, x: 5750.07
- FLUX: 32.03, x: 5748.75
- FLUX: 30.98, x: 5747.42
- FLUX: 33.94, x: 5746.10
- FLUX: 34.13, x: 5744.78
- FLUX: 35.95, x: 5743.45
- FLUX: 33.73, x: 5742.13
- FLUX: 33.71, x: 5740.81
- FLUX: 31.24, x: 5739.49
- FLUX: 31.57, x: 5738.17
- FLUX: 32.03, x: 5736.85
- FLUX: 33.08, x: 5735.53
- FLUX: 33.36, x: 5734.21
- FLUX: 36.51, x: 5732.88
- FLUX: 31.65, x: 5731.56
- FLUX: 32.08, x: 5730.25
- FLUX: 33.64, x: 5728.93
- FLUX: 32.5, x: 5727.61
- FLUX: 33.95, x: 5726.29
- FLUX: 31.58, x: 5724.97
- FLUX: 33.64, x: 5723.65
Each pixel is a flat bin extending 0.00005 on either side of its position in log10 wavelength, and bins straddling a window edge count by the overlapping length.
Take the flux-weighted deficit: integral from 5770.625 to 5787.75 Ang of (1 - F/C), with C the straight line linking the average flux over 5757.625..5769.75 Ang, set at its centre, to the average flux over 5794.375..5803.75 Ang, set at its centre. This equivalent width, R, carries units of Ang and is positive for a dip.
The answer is 1.4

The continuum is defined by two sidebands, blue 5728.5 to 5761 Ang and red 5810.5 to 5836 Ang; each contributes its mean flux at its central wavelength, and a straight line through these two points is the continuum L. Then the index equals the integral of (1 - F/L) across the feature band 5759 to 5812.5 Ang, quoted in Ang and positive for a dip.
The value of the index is 3.33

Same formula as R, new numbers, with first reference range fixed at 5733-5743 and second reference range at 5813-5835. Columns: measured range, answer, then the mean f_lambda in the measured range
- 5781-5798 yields 1.53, 30.6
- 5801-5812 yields 1.43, 29.4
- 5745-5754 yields 0.43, 31.5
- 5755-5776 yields 0.41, 32.6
